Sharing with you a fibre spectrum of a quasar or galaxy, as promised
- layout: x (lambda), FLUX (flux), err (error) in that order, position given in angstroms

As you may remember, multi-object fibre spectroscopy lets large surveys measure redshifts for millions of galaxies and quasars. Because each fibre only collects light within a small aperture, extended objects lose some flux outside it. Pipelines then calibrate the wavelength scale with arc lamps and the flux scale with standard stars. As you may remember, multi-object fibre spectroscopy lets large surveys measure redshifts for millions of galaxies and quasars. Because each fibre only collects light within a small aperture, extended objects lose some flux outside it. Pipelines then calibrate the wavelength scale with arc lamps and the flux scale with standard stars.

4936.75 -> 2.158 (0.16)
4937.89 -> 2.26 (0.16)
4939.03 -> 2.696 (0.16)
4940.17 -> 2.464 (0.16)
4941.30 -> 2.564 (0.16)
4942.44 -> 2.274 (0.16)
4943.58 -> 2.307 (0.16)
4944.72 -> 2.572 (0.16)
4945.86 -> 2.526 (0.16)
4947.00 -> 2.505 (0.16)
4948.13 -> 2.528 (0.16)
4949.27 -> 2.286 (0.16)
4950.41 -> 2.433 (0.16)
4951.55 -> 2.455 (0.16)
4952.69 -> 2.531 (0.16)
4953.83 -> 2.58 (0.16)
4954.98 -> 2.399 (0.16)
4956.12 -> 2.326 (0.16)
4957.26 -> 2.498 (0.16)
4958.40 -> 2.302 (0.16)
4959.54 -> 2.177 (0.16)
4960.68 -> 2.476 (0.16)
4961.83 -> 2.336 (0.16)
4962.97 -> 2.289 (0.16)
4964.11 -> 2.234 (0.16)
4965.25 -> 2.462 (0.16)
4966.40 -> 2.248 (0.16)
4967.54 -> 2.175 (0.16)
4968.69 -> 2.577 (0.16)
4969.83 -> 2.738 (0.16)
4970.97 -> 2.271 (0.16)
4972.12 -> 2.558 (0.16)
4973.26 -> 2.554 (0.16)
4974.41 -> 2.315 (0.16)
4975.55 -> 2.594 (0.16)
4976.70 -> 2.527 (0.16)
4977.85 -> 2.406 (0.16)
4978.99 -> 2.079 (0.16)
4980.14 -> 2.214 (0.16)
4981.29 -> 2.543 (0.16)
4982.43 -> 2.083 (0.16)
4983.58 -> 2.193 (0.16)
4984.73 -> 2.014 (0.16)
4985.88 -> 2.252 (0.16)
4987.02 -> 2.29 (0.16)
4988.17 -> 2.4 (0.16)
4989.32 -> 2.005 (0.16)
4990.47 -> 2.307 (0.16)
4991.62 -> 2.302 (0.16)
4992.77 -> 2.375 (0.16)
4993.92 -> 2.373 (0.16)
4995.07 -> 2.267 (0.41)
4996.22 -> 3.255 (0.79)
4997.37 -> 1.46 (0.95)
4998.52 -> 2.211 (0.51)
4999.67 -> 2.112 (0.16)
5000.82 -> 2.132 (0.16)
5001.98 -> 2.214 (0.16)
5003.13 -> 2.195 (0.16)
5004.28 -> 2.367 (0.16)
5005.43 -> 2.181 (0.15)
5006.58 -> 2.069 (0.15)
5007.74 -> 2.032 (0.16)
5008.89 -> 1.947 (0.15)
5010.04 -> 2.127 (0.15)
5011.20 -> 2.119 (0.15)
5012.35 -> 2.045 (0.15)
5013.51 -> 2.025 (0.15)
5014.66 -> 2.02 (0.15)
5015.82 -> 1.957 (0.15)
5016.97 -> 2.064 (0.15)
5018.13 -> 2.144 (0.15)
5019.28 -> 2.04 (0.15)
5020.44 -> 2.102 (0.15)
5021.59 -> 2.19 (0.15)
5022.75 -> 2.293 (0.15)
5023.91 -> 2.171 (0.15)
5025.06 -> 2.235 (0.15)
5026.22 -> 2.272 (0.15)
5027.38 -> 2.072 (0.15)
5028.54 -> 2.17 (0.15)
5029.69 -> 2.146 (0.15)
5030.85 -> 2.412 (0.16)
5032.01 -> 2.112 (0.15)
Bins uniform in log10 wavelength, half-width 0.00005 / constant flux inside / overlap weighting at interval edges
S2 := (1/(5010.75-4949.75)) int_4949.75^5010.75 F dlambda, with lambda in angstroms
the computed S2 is 2.31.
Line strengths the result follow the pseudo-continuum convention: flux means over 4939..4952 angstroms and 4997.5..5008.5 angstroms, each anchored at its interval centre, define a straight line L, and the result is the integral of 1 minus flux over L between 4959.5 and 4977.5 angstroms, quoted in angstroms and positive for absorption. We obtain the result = -0.67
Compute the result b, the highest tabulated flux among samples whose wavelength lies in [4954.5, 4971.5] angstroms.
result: 2.738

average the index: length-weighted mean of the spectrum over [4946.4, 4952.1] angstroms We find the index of 2.44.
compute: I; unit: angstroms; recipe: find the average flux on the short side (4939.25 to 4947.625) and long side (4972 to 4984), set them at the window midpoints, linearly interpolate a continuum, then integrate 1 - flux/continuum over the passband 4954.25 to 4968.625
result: 0.5 angstroms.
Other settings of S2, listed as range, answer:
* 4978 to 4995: 2.25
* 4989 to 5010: 2.21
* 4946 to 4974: 2.42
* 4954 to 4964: 2.35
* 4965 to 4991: 2.34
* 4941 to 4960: 2.43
